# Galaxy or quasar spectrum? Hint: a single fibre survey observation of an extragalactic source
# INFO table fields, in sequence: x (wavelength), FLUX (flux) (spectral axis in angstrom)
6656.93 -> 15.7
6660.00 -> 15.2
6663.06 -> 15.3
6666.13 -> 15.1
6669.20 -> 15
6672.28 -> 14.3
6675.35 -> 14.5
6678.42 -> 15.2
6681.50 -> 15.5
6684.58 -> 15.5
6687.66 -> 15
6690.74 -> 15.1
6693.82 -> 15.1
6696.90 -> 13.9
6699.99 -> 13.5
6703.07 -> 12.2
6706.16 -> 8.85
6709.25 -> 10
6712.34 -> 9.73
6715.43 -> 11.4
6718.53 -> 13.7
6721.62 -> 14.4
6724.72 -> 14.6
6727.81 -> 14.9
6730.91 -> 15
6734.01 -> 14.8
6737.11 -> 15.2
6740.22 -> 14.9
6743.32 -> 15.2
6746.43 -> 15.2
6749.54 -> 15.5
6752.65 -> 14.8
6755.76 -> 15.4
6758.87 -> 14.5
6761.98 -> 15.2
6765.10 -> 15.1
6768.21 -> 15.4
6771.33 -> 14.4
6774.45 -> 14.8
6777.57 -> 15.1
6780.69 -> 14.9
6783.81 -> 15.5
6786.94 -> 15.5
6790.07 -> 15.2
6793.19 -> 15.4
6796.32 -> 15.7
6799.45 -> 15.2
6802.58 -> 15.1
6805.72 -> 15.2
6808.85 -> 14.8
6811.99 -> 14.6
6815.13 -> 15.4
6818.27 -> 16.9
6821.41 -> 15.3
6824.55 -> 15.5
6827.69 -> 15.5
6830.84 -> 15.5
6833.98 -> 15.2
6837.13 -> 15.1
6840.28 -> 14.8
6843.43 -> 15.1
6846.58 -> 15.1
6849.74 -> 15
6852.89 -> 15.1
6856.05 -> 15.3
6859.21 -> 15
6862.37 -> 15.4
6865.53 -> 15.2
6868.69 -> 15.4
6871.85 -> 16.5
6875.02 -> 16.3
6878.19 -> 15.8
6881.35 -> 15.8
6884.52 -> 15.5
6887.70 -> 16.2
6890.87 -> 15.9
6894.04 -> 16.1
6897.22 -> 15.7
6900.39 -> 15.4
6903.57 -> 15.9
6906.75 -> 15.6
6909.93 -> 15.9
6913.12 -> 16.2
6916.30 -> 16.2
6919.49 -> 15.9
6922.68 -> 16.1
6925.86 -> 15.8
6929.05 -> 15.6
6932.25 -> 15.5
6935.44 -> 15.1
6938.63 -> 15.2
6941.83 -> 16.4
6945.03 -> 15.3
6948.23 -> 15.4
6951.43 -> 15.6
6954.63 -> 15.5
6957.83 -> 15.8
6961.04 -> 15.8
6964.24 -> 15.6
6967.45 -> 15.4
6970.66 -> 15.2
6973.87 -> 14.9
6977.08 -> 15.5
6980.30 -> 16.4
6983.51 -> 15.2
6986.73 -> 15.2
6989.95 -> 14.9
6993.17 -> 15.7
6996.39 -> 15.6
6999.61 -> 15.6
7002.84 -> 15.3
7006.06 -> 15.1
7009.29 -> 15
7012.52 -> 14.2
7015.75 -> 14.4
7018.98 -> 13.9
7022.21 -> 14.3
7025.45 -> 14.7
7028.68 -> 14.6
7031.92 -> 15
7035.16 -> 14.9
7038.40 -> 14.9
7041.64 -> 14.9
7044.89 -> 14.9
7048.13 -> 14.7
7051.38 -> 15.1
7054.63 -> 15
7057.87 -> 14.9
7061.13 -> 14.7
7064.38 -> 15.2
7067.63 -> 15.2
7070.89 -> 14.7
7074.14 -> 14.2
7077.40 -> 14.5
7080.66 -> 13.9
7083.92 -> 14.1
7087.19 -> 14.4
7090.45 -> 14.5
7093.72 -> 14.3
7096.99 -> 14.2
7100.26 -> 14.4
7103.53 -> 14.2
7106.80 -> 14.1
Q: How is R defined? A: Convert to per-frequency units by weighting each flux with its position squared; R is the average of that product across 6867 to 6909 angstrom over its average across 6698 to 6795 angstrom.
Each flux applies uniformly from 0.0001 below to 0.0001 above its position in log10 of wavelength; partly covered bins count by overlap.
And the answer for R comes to 1.2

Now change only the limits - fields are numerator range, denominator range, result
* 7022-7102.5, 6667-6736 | 1.18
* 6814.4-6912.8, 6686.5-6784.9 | 1.14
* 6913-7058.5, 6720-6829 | 1.07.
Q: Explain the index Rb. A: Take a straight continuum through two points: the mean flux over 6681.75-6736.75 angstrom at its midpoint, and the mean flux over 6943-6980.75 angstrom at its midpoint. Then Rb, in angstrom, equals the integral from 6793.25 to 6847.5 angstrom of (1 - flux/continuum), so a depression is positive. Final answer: -3.49 angstrom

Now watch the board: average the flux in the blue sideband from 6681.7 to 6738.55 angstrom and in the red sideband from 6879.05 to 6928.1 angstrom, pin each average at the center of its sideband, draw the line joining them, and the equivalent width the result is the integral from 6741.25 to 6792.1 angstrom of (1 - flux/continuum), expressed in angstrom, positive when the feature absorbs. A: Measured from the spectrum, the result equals -3.2 angstrom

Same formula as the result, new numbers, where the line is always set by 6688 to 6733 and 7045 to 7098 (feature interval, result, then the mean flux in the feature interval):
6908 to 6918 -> -1.5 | 16.1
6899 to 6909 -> -1.3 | 15.7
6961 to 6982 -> -2.0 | 15.5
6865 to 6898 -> -4.9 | 15.9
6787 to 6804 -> -2.4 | 15.3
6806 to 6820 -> -1.9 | 15.4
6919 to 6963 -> -4.9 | 15.6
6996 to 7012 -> -1.0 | 15.2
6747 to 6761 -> -1.9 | 15.1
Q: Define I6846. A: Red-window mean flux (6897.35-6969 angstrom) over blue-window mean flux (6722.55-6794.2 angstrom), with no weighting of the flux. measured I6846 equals 1.04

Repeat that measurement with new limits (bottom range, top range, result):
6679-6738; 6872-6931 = 1.17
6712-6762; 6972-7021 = 1.05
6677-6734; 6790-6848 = 1.13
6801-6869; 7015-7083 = 0.96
